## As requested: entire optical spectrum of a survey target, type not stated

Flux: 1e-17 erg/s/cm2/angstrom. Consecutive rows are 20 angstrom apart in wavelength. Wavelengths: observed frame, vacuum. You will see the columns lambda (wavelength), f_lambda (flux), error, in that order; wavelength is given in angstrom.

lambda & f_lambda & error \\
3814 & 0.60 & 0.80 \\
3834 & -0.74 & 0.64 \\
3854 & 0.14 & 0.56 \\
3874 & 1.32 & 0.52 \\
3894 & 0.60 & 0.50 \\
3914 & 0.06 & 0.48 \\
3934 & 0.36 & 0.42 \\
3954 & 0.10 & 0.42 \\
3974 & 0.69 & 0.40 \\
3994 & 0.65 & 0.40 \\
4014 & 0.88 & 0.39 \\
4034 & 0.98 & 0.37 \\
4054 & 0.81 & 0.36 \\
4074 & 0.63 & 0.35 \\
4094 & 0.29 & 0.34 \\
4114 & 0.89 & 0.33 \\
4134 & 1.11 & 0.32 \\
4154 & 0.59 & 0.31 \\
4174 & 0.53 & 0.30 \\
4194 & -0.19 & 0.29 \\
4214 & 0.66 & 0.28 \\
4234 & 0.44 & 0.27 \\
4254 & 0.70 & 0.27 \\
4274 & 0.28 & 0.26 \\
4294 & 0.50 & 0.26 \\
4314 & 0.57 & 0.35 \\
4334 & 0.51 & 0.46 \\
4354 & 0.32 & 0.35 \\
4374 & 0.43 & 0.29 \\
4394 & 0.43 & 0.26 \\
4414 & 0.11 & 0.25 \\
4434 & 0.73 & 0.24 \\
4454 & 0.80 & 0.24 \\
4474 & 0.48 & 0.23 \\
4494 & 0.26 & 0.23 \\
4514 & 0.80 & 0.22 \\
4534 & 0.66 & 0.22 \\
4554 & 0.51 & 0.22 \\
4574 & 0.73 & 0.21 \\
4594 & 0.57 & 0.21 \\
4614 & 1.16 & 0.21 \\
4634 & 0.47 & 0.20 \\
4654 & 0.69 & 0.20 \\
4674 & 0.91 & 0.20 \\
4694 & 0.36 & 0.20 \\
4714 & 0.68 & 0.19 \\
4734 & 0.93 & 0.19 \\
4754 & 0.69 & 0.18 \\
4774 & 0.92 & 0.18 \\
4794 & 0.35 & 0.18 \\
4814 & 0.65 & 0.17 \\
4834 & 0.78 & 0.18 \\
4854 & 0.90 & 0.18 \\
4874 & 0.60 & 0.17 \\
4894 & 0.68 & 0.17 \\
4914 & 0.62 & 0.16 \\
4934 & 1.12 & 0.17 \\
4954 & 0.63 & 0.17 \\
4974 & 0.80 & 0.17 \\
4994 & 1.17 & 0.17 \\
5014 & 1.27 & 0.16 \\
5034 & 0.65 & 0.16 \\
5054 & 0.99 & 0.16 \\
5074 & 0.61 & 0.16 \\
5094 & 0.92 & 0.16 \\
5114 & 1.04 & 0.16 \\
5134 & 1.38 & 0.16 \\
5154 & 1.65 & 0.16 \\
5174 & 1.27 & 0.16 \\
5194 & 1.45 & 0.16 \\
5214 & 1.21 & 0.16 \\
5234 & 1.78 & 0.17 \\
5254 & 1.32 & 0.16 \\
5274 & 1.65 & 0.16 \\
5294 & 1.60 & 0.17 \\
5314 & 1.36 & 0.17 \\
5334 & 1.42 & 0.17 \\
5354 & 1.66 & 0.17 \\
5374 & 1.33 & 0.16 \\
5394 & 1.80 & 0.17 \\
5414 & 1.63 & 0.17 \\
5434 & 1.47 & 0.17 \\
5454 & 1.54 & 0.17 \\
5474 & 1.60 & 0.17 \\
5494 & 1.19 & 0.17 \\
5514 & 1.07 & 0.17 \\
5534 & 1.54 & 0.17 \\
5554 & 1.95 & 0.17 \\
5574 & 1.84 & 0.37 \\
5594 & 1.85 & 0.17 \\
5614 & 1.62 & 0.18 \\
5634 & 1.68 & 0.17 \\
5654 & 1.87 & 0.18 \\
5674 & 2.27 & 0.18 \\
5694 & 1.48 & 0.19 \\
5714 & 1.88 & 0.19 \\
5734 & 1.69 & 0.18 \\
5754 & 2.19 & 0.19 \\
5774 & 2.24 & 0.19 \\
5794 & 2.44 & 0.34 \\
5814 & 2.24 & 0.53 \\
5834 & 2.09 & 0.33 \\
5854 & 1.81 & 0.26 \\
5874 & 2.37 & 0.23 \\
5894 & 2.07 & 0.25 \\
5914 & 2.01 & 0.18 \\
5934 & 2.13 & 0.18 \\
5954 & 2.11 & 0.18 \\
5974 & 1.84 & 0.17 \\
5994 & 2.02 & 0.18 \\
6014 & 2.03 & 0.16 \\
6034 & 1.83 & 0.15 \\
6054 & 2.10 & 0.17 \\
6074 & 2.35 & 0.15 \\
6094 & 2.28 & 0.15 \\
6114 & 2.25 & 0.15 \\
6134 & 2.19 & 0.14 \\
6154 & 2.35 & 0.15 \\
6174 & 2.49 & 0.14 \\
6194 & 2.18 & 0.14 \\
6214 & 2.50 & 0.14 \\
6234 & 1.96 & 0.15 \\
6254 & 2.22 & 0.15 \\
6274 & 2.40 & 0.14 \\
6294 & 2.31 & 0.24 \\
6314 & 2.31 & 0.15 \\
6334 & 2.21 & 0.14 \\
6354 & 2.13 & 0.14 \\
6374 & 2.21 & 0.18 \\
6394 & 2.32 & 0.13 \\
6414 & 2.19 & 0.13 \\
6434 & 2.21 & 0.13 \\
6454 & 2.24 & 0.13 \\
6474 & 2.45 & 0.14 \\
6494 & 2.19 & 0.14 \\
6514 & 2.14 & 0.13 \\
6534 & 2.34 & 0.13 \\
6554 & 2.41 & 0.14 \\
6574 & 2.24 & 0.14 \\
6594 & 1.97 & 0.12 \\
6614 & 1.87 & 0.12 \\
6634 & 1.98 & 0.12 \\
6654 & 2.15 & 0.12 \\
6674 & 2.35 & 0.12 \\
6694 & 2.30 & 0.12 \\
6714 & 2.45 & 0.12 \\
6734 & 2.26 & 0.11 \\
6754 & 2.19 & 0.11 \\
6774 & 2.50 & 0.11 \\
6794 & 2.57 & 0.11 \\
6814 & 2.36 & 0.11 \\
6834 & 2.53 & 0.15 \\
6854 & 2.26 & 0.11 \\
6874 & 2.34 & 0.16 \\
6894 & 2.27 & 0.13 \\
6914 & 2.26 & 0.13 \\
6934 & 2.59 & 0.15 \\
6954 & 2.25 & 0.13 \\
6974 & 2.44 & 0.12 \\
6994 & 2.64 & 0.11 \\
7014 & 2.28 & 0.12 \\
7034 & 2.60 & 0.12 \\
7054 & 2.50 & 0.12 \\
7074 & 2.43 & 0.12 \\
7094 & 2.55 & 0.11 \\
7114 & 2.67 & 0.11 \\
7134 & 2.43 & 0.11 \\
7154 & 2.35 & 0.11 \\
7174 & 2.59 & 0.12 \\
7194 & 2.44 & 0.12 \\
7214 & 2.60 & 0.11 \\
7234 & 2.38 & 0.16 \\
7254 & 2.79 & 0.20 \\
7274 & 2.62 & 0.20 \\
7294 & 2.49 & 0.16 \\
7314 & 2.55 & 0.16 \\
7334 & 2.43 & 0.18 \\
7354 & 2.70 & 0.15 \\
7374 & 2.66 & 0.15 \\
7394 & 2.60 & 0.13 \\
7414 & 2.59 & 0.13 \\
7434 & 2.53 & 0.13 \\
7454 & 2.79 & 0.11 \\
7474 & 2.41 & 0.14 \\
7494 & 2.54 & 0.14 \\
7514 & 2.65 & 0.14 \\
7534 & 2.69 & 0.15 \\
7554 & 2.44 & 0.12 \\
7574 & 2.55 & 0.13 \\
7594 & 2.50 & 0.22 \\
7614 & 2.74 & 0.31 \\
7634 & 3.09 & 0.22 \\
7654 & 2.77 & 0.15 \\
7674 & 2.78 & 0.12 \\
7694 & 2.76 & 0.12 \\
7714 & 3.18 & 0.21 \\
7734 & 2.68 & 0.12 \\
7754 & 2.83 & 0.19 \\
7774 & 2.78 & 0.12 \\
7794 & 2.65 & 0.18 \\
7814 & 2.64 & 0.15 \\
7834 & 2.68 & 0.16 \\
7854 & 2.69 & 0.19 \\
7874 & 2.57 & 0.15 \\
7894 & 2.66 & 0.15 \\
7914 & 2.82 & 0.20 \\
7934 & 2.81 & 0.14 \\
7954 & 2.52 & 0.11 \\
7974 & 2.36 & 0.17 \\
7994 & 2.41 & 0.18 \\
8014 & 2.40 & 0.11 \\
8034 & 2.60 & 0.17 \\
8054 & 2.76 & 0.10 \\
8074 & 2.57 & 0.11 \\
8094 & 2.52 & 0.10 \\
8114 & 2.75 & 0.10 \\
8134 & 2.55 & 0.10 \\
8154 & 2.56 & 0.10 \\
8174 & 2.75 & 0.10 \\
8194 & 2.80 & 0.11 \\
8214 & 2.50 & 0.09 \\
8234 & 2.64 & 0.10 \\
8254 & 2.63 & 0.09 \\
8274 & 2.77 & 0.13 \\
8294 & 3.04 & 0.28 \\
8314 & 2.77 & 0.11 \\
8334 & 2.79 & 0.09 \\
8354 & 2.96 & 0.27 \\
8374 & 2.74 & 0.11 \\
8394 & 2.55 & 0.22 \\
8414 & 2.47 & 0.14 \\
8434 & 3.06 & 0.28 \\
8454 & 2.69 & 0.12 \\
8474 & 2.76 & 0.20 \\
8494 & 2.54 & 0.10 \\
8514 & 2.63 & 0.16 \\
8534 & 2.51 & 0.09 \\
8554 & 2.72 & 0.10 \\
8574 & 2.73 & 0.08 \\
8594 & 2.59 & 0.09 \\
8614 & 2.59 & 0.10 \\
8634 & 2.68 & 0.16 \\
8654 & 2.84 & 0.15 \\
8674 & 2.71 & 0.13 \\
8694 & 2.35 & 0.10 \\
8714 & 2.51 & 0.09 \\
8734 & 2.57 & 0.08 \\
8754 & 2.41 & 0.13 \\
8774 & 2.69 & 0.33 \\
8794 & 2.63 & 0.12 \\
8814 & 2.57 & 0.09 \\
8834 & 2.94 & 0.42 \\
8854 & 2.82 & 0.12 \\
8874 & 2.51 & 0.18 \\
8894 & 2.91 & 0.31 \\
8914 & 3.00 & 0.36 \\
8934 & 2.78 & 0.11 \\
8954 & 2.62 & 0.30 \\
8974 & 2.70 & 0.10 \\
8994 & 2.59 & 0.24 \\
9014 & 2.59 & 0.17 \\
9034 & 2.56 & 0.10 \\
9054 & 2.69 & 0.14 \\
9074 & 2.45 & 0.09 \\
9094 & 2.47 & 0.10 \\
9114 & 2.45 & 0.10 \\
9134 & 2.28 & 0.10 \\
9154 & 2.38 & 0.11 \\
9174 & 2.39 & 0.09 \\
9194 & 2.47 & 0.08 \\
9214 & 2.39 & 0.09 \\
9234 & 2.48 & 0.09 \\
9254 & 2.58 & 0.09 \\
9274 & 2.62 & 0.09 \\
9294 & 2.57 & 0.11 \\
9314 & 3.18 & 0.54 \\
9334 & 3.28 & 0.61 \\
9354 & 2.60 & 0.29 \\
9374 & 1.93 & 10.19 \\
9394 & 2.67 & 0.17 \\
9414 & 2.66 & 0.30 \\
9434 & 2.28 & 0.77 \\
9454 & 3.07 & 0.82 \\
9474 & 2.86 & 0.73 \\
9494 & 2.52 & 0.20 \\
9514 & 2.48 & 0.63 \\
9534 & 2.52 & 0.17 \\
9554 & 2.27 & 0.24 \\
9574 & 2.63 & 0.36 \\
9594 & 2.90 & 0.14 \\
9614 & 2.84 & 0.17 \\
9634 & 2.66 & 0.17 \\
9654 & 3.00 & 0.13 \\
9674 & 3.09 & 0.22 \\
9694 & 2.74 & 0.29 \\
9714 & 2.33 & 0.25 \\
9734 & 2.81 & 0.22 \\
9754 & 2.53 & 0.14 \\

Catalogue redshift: 0.28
